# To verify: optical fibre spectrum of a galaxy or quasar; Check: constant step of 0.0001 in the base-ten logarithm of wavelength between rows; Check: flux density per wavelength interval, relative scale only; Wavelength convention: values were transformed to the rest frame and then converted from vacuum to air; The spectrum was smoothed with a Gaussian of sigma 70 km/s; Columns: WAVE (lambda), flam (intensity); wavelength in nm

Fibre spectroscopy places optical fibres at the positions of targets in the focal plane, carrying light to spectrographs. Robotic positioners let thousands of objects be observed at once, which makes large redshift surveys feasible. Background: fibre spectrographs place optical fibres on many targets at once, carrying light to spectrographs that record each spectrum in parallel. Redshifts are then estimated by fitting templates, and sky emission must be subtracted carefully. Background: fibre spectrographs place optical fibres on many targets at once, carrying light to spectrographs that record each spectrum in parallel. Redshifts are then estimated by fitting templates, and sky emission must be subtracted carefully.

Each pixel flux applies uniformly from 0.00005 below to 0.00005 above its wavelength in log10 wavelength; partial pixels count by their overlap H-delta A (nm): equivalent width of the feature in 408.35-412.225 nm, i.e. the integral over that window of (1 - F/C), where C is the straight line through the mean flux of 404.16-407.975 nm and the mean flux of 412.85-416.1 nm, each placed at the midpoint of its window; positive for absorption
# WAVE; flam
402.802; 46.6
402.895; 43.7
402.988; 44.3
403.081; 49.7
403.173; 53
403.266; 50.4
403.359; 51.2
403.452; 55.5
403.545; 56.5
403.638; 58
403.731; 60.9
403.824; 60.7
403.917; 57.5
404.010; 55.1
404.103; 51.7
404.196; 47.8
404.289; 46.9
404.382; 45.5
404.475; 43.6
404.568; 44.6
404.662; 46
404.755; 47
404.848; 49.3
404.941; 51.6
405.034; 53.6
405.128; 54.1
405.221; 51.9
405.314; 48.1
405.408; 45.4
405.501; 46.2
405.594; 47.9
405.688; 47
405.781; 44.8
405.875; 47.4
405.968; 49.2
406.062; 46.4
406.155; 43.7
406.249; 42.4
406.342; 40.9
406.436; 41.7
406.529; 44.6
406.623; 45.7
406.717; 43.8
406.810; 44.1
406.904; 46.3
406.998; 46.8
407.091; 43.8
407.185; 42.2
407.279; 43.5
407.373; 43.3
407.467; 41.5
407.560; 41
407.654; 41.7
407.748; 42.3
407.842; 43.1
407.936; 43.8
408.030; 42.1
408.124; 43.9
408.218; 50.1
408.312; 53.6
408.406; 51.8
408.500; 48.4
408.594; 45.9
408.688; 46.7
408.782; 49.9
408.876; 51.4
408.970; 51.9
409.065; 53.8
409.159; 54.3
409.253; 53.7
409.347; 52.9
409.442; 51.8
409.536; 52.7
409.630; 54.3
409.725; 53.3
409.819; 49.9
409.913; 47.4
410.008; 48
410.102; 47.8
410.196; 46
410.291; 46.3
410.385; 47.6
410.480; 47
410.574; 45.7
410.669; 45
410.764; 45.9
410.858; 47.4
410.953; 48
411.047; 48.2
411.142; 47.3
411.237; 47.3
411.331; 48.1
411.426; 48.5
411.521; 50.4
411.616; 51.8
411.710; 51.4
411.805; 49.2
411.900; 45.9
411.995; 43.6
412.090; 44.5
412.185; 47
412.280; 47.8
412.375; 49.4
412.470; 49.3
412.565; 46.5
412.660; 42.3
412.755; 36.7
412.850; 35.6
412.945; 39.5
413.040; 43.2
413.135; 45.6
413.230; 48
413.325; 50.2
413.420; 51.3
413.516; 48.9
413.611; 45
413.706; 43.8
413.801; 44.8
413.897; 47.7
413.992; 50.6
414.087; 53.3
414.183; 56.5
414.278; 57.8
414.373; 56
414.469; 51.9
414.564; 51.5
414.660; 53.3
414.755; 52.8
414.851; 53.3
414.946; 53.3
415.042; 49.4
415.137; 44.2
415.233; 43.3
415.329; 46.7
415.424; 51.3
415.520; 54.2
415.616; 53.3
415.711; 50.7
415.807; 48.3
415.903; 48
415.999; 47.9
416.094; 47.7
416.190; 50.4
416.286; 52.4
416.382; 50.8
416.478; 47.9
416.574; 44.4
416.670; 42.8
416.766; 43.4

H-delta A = -0.12 nm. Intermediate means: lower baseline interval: 45.6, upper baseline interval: 49.3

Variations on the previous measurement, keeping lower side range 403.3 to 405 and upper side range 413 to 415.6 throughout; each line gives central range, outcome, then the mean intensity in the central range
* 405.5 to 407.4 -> 0.24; 44.8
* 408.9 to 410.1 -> -0.03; 51.8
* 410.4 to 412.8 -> 0.16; 47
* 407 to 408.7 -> 0.20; 45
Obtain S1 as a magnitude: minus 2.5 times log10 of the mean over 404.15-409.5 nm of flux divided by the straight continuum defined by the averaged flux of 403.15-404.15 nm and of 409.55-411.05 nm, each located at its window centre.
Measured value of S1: 0.11 mag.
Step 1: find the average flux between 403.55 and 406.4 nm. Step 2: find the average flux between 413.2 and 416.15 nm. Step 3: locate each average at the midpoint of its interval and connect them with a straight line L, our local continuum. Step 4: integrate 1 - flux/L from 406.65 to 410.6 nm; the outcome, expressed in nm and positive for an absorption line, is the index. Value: 0.17 nm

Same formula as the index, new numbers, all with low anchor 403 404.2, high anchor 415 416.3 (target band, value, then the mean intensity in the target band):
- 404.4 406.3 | 0.22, 47.5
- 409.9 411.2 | 0.11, 46.9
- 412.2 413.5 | 0.13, 45.2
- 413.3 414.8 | -0.04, 51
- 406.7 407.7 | 0.18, 43.5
